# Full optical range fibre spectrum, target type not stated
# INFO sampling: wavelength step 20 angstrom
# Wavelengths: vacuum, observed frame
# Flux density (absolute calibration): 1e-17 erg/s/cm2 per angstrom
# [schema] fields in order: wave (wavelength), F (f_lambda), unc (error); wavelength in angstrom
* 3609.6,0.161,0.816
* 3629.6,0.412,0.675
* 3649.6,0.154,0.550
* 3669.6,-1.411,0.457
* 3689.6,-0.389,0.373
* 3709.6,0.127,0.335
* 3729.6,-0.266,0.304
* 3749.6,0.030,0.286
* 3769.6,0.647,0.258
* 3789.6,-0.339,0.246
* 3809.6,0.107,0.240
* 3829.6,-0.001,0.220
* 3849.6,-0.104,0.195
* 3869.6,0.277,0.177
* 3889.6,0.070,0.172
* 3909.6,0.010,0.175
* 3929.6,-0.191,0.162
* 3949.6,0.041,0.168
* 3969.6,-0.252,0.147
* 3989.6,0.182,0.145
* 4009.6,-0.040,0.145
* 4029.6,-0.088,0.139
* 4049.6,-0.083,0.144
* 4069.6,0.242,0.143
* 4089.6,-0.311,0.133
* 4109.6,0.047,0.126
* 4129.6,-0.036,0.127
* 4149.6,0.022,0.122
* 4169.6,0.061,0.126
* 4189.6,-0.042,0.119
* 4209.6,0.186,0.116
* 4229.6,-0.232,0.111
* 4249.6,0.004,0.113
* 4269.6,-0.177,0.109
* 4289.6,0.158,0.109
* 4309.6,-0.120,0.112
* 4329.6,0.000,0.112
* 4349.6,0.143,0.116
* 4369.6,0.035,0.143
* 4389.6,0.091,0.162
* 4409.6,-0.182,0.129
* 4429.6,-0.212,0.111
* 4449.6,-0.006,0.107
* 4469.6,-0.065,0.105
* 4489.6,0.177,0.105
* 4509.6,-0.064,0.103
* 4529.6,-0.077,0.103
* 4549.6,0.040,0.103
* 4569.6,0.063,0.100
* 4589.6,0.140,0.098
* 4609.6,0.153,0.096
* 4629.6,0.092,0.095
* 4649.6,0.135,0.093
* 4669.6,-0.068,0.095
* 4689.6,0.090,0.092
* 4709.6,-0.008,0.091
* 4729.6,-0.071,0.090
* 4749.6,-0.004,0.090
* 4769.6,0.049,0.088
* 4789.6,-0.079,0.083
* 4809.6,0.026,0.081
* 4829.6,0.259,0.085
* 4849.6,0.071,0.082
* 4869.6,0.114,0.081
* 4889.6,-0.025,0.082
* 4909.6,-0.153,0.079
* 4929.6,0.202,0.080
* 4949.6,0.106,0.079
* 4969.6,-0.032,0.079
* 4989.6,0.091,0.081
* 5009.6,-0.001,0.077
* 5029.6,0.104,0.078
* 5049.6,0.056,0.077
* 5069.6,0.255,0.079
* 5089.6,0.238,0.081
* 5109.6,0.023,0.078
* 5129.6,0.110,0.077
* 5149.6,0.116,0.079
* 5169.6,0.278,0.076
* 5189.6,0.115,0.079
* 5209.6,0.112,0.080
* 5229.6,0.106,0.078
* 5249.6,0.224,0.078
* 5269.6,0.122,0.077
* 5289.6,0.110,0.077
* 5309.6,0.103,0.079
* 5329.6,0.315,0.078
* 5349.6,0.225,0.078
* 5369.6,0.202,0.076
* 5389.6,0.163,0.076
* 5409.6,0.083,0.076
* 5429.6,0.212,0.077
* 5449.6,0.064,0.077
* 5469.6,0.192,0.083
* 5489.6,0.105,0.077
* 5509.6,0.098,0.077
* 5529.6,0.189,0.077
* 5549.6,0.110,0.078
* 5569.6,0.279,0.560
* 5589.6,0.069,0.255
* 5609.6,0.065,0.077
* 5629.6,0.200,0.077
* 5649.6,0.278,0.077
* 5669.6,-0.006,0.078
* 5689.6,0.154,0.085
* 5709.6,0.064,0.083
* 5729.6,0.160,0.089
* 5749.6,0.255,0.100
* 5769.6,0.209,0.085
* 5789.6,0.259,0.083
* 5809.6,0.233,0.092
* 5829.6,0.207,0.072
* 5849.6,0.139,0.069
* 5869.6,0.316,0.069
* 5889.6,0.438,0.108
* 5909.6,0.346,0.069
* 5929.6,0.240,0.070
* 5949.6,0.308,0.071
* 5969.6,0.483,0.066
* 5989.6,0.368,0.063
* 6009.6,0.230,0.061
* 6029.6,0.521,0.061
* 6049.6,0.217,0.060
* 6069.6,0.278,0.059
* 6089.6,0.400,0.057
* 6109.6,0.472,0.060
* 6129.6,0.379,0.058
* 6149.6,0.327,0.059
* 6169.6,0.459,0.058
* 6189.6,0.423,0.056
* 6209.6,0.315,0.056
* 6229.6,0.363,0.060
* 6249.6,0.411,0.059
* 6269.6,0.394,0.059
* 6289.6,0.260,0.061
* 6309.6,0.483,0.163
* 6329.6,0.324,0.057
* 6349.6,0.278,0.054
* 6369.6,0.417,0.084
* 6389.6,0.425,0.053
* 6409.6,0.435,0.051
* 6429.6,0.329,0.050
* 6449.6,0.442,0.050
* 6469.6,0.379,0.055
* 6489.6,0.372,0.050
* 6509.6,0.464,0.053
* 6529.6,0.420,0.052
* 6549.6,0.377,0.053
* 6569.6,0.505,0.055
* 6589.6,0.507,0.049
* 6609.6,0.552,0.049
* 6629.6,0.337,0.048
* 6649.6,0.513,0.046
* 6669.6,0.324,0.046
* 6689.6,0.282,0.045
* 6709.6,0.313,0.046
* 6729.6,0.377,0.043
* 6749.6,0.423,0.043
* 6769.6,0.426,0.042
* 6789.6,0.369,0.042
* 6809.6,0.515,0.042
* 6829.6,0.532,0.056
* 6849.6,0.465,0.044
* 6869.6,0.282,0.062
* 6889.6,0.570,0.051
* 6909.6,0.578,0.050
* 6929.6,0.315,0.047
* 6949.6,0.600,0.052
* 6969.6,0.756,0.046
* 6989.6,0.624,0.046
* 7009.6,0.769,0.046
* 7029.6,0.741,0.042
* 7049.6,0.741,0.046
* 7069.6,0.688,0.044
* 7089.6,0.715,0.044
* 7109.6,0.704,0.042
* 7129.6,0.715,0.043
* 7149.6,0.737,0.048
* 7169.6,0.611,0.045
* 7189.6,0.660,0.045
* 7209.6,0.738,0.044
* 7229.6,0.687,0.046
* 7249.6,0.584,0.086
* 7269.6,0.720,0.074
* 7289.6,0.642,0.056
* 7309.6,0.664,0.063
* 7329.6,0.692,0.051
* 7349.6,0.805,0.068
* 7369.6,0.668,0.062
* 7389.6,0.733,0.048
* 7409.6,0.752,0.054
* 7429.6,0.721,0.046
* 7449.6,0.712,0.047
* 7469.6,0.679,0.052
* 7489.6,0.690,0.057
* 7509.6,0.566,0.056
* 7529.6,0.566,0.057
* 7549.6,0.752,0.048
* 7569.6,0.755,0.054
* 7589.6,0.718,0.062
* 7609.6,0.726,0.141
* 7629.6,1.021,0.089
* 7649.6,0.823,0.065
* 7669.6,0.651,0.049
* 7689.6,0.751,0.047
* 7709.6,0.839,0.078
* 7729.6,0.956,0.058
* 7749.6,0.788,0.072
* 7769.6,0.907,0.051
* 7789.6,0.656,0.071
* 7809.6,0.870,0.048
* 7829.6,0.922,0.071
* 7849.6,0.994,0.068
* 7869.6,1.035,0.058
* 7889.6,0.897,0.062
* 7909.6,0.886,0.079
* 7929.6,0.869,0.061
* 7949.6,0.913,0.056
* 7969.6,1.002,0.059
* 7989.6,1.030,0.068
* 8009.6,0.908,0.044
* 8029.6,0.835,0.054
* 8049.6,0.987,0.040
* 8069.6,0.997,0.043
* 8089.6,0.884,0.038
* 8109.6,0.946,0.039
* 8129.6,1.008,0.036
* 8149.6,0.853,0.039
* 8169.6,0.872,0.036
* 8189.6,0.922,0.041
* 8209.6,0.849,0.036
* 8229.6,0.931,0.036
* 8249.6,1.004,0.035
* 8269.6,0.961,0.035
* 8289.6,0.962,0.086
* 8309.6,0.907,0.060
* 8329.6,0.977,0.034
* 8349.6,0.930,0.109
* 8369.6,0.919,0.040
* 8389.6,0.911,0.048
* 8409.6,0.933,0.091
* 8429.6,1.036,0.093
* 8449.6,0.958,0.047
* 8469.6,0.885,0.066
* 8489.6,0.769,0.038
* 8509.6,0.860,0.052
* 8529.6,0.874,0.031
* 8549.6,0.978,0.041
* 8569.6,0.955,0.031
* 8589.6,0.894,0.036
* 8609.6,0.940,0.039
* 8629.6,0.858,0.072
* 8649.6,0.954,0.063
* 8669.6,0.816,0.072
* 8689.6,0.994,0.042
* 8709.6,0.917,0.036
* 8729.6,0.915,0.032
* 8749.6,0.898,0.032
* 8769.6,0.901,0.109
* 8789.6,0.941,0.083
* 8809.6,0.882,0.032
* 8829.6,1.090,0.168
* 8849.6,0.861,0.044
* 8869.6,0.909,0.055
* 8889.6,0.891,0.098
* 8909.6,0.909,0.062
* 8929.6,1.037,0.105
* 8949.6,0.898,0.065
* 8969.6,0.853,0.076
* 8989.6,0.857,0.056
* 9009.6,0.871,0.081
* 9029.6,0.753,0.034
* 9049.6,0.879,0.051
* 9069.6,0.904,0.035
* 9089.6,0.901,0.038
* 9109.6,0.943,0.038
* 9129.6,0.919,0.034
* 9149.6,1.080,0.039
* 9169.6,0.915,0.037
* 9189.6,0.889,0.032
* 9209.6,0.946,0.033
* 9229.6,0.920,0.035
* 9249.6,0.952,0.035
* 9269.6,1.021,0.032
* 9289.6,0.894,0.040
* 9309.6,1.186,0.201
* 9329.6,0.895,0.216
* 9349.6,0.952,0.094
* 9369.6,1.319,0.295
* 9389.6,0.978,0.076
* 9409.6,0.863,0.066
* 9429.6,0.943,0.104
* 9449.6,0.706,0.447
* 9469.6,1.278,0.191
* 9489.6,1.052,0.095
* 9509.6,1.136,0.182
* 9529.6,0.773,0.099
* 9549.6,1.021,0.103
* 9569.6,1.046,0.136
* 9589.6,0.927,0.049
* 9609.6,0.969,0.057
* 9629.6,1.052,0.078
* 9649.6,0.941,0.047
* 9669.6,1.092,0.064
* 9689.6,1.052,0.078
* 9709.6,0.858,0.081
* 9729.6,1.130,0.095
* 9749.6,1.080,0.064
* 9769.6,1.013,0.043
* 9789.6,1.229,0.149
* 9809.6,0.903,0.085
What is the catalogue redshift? 0.75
